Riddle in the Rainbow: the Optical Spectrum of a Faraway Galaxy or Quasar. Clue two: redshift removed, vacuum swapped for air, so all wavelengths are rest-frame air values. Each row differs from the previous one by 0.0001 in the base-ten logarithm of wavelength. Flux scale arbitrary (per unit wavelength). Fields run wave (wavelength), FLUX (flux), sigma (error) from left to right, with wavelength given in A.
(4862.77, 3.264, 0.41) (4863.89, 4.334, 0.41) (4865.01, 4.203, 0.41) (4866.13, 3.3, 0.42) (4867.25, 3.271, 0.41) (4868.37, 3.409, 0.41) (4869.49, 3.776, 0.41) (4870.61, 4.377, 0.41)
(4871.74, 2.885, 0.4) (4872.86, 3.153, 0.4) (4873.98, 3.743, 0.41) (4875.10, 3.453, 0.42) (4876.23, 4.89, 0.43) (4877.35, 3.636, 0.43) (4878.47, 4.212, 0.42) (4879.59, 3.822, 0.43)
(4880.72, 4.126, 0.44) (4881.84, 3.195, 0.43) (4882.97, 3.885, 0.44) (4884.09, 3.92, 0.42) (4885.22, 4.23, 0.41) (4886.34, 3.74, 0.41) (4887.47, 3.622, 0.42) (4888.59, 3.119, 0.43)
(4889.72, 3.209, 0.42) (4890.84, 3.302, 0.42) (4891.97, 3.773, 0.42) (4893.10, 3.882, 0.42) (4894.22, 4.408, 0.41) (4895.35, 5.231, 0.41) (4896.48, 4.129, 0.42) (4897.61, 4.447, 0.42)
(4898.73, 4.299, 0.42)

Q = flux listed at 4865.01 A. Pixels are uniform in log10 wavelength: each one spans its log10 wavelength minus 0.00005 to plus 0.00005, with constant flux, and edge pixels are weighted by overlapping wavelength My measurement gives 4.203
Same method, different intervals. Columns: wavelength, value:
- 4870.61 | 4.377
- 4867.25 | 3.271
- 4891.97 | 3.773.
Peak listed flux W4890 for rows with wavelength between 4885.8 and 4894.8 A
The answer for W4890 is 4.408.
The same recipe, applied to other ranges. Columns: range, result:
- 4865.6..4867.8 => 3.3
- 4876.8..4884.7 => 4.212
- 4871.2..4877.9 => 4.89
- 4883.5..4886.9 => 4.23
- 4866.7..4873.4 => 4.377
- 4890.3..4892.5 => 3.773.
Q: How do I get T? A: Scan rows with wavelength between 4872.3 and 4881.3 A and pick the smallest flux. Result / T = 3.153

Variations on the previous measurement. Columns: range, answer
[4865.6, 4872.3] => 2.885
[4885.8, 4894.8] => 3.119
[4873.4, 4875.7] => 3.453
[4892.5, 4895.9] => 3.882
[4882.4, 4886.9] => 3.74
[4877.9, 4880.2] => 3.822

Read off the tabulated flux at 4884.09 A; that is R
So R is 3.92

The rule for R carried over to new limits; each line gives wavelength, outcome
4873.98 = 3.743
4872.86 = 3.153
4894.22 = 4.408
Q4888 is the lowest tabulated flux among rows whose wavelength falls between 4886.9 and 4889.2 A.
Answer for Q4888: 3.119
